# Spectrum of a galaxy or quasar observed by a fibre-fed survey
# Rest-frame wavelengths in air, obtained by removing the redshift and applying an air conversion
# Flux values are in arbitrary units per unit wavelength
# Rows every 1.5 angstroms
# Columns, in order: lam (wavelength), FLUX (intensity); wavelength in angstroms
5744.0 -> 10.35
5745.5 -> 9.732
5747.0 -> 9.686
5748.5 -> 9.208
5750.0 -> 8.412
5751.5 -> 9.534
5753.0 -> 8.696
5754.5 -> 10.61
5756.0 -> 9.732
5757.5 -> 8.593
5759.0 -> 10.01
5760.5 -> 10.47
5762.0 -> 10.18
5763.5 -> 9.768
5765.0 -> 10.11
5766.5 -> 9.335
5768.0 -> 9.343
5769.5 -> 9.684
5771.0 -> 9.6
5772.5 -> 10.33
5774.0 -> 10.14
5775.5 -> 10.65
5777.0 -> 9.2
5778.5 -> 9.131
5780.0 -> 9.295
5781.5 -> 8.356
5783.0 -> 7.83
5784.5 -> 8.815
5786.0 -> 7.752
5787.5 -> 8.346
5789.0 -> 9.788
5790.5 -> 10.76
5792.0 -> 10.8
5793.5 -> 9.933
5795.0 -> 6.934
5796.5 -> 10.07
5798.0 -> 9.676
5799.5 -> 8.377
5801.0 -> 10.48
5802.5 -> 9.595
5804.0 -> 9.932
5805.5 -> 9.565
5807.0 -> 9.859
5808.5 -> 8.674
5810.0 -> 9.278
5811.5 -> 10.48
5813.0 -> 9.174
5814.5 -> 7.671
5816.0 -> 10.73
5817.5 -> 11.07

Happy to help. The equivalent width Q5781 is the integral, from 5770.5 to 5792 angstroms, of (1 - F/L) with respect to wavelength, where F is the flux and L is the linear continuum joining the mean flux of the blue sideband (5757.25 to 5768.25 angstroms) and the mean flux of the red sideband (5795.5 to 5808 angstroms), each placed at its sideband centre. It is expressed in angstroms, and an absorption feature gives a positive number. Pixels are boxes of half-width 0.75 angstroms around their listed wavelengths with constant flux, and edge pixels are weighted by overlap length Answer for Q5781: 0.8 angstroms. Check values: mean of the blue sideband 9.8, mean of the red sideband 9.62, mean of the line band 9.33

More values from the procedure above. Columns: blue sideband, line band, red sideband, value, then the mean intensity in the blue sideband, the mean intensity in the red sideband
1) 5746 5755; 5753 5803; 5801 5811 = -0.2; 9.33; 9.58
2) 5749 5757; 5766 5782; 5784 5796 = -0.6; 9.37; 9.17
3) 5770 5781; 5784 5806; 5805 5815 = 0.2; 9.73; 9.27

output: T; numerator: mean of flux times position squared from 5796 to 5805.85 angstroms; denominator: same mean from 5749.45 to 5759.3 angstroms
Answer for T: 1.05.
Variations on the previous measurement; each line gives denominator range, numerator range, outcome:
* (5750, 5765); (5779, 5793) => 0.95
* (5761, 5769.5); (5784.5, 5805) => 0.97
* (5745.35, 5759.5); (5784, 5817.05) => 1.02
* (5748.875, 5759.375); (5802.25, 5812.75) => 1.05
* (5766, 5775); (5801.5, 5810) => 0.99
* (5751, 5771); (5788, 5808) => 1.01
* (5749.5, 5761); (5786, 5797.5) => 1.00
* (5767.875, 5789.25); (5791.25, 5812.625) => 1.05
